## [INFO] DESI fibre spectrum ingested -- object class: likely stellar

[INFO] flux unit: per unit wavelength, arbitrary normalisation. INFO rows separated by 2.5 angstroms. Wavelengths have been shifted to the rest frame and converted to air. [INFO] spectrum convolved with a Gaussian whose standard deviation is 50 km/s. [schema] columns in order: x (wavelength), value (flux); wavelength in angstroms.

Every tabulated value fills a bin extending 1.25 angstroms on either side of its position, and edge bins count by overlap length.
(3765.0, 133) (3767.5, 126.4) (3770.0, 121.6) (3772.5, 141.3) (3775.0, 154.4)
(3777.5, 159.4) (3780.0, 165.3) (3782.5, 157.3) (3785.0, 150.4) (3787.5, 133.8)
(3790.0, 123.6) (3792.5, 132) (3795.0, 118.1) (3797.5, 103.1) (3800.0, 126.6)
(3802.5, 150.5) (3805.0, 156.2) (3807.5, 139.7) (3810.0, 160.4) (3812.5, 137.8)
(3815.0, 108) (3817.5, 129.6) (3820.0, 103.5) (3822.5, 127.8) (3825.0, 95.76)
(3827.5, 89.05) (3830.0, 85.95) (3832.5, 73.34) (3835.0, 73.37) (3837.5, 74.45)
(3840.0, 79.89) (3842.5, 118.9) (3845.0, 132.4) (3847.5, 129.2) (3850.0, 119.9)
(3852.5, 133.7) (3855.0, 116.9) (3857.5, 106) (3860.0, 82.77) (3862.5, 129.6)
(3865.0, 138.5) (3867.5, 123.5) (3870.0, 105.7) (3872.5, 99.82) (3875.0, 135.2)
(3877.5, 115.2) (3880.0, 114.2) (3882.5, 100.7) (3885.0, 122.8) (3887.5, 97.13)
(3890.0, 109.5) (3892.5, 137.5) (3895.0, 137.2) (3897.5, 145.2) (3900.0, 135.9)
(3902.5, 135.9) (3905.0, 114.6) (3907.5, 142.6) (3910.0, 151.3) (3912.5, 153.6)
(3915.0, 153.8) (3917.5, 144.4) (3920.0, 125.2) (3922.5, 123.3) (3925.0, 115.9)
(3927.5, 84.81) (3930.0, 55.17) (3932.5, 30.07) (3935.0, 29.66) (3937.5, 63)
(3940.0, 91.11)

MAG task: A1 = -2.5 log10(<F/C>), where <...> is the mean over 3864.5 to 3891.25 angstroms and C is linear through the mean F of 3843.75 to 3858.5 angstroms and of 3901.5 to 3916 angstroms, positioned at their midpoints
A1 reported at 0.16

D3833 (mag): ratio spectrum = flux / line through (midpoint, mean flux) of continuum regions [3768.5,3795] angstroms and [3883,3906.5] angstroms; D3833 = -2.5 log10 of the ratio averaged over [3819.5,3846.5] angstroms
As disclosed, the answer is 0.37 mag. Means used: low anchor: 143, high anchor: 126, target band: 96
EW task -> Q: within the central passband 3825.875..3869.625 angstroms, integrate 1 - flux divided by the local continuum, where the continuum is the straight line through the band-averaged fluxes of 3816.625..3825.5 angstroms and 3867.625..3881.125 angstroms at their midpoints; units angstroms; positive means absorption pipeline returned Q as 3.32 angstroms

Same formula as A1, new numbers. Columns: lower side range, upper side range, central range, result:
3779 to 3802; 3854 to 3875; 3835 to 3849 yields 0.15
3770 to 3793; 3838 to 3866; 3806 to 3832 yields 0.12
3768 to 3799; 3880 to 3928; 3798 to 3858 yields 0.17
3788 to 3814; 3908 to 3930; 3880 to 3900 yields 0.06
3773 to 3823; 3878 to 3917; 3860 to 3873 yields 0.13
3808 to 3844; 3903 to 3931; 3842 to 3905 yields -0.05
